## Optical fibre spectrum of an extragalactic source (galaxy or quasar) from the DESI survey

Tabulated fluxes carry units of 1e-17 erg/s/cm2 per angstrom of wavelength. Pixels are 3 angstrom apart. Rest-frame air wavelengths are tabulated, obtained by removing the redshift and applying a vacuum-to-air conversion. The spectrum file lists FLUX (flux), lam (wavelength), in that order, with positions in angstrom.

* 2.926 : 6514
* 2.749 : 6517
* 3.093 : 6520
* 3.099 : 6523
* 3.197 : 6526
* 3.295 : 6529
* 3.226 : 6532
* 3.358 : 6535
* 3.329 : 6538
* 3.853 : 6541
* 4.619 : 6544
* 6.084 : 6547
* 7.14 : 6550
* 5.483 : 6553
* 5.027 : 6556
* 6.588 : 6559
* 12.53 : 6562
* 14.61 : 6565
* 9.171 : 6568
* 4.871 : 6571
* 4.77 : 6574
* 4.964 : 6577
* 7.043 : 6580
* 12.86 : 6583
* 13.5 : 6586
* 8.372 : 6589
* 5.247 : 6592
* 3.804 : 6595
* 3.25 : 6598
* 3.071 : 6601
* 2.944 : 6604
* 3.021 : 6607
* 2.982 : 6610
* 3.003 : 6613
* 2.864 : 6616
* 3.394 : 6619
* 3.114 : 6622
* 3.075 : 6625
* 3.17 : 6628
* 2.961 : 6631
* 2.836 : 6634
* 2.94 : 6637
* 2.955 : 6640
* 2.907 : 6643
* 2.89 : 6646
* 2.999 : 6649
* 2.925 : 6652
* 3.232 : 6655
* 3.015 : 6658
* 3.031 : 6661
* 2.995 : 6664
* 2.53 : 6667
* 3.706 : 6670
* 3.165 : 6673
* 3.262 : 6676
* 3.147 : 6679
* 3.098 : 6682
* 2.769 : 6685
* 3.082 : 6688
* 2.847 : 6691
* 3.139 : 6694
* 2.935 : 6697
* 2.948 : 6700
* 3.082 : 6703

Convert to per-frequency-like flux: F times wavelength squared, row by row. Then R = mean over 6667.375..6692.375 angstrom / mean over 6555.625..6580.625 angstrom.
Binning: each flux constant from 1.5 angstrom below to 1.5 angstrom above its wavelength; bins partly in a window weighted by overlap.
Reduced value 0.41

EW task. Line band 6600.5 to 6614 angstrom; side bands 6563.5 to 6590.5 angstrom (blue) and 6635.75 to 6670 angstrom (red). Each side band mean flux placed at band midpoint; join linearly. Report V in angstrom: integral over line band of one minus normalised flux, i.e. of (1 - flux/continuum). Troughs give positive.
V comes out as 7.3 angstrom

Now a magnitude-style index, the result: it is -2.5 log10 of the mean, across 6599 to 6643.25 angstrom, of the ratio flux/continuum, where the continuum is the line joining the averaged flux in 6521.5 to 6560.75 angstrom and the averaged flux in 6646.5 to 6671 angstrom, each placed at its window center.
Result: 0.16 mag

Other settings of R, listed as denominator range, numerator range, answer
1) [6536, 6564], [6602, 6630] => 0.51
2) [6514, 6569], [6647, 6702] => 0.58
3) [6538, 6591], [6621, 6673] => 0.41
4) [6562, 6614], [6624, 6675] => 0.47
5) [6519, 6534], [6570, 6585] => 2.29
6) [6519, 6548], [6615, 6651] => 0.84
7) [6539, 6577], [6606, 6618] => 0.44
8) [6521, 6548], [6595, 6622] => 0.85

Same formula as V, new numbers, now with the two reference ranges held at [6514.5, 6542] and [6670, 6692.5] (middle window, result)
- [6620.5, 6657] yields 1.5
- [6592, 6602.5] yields -1.6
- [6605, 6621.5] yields 0.5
